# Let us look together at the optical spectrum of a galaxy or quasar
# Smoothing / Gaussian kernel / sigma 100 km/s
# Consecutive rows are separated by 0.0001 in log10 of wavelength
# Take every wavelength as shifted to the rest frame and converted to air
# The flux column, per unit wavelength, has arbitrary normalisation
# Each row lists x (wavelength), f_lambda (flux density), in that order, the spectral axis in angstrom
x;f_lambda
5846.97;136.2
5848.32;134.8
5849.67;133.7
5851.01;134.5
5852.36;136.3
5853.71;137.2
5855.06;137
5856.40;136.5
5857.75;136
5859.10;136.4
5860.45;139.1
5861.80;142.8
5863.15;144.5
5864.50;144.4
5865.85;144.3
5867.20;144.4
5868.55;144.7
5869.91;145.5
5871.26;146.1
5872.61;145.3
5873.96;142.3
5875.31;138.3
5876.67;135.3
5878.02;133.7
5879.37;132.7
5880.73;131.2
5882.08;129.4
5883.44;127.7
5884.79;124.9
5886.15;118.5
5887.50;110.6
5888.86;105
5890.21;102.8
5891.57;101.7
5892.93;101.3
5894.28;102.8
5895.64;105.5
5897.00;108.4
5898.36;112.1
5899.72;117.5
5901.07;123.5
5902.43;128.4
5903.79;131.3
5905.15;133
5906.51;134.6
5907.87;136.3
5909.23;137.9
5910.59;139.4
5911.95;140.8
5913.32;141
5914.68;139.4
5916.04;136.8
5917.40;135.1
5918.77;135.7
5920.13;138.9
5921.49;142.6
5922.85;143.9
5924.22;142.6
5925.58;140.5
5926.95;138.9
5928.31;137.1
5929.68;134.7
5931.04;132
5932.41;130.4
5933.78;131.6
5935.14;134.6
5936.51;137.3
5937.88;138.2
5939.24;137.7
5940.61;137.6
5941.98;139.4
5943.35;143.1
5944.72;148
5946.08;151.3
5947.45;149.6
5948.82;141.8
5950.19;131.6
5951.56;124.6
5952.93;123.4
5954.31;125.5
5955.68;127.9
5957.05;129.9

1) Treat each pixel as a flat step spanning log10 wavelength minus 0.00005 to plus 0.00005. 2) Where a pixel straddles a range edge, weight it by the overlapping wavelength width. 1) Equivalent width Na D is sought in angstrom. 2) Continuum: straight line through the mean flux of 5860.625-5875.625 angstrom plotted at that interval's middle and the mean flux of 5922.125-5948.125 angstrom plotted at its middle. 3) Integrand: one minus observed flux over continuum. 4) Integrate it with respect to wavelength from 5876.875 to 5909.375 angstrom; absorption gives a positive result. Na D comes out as 5.0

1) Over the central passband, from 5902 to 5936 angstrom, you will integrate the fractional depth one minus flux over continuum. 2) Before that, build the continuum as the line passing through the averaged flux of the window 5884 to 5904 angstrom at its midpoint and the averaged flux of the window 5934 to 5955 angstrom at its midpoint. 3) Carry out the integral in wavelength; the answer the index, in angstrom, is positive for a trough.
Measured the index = -3.3 angstrom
